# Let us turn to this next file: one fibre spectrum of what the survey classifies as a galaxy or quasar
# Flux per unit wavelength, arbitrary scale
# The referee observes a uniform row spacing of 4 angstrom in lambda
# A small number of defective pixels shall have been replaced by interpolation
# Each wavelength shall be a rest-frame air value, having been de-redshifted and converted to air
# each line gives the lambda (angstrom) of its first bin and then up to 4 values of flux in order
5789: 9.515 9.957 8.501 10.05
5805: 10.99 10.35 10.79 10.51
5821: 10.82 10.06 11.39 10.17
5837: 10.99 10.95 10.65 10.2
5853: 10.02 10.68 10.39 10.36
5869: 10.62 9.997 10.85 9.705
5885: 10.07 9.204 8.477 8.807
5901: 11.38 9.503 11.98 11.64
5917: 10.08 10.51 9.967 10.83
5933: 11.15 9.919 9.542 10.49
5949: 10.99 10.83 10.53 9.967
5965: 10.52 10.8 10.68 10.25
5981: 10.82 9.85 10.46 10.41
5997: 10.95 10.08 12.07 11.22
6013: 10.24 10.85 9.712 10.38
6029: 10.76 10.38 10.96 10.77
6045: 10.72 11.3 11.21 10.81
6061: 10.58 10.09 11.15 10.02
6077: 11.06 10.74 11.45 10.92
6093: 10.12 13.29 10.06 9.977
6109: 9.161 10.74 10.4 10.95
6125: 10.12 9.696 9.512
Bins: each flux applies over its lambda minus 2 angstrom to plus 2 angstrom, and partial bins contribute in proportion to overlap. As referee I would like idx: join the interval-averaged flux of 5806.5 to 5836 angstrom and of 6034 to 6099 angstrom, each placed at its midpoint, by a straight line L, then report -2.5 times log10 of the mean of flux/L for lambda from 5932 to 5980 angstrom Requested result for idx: 0.03 mag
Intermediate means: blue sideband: 10.6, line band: 10.5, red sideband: 10.9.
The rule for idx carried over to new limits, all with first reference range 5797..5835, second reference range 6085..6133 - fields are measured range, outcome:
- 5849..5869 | 0.01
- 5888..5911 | 0.06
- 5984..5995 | 0.02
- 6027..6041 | -0.02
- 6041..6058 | -0.05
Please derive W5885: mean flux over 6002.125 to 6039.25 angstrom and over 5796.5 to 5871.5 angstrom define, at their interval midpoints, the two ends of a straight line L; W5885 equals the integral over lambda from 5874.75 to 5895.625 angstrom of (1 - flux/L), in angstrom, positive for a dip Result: 1.79 angstrom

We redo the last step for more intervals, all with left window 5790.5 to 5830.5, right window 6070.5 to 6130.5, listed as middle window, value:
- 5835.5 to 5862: -0.51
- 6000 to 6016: -0.68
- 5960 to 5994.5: 0.15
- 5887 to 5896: 1.35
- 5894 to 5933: -0.32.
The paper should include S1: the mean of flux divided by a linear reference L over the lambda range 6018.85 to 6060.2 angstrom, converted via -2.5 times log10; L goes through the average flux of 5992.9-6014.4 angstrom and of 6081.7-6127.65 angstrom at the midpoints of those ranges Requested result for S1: 0.01 mag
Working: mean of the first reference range 10.9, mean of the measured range 10.7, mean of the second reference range 10.6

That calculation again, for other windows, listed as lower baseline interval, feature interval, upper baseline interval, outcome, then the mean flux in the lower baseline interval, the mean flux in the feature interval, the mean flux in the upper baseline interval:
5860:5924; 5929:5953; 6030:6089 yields -0.01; 10.2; 10.5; 10.8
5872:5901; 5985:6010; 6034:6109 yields -0.04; 9.7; 10.8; 10.8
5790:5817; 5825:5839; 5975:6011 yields -0.06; 10.1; 10.7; 10.7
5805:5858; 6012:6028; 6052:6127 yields 0.03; 10.6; 10.3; 10.7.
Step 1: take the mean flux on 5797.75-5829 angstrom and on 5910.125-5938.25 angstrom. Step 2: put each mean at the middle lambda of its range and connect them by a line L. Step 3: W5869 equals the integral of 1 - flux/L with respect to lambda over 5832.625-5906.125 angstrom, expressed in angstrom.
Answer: 2.8 angstrom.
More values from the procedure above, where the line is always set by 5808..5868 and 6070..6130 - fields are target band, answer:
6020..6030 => 0.3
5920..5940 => 0.3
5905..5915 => -0.7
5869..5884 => 0.5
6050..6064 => -0.3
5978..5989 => 0.2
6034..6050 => -0.4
